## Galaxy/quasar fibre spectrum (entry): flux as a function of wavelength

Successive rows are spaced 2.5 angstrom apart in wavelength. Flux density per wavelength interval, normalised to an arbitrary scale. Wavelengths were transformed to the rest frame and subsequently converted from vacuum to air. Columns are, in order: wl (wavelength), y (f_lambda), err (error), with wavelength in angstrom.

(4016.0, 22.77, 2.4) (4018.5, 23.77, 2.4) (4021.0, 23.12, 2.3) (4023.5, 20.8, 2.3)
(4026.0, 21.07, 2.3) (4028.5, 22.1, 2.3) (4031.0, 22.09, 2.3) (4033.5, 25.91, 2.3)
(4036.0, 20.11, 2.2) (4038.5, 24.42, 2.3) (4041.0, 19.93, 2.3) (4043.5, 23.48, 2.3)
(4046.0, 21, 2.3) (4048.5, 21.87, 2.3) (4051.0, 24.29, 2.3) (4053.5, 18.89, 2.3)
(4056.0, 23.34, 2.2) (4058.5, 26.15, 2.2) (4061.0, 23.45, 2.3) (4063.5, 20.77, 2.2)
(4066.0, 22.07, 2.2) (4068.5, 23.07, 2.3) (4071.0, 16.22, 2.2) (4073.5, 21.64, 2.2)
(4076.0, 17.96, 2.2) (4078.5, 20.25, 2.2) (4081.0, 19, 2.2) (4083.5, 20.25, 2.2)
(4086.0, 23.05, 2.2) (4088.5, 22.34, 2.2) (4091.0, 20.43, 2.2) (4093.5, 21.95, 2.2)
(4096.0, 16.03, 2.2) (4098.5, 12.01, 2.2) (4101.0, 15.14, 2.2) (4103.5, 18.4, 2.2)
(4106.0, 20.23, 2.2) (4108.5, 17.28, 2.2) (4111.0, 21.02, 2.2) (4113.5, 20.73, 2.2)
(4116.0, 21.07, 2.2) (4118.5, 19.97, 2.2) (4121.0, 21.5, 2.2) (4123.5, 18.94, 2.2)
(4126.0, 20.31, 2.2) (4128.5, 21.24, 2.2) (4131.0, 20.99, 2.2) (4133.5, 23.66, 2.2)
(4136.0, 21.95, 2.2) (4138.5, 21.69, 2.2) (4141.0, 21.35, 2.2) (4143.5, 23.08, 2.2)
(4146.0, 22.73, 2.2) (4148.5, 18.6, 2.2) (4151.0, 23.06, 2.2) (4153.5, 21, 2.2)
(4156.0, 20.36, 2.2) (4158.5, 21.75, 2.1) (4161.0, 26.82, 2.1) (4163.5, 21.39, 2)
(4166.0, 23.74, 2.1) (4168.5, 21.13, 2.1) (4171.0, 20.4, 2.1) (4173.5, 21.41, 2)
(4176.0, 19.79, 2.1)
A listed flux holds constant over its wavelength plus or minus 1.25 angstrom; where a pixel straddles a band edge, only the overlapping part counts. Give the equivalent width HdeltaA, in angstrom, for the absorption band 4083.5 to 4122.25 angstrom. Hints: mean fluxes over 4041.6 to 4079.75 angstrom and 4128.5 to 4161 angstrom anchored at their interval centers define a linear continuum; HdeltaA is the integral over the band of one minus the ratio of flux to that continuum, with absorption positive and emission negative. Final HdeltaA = 4.1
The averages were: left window 21.6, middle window 19.4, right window 21.9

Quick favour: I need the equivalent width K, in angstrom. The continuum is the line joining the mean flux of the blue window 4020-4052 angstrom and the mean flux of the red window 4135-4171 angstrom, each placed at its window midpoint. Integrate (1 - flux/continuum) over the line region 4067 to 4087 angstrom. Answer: 1.8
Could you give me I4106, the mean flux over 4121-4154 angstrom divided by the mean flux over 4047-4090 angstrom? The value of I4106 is 1.0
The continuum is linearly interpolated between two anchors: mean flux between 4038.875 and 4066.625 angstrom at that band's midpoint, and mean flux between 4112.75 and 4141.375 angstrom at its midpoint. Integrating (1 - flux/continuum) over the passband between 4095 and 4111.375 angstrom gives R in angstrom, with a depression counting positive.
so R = 3.5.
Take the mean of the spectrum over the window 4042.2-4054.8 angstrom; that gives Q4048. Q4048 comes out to 21.9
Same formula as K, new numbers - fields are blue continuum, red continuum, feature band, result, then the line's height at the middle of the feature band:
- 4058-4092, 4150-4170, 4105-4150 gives 2.0 angstrom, 21.9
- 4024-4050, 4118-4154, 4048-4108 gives 4.2 angstrom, 21.8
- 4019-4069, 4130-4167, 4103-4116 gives 1.5 angstrom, 22.2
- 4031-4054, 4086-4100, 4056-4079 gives -0.9 angstrom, 20.6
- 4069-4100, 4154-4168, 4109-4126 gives 0.3 angstrom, 20.7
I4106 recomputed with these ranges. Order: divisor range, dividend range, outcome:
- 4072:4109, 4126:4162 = 1.15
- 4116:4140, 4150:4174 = 1.05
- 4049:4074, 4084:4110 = 0.85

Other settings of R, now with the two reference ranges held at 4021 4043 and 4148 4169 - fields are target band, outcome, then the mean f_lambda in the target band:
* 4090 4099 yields 1.7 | 18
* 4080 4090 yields 0.4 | 21.2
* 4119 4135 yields 0.8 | 21.1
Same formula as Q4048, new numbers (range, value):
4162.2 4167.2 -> 22.6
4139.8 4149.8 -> 21.4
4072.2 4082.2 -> 19.7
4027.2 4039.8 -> 22.9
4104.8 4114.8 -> 19.8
